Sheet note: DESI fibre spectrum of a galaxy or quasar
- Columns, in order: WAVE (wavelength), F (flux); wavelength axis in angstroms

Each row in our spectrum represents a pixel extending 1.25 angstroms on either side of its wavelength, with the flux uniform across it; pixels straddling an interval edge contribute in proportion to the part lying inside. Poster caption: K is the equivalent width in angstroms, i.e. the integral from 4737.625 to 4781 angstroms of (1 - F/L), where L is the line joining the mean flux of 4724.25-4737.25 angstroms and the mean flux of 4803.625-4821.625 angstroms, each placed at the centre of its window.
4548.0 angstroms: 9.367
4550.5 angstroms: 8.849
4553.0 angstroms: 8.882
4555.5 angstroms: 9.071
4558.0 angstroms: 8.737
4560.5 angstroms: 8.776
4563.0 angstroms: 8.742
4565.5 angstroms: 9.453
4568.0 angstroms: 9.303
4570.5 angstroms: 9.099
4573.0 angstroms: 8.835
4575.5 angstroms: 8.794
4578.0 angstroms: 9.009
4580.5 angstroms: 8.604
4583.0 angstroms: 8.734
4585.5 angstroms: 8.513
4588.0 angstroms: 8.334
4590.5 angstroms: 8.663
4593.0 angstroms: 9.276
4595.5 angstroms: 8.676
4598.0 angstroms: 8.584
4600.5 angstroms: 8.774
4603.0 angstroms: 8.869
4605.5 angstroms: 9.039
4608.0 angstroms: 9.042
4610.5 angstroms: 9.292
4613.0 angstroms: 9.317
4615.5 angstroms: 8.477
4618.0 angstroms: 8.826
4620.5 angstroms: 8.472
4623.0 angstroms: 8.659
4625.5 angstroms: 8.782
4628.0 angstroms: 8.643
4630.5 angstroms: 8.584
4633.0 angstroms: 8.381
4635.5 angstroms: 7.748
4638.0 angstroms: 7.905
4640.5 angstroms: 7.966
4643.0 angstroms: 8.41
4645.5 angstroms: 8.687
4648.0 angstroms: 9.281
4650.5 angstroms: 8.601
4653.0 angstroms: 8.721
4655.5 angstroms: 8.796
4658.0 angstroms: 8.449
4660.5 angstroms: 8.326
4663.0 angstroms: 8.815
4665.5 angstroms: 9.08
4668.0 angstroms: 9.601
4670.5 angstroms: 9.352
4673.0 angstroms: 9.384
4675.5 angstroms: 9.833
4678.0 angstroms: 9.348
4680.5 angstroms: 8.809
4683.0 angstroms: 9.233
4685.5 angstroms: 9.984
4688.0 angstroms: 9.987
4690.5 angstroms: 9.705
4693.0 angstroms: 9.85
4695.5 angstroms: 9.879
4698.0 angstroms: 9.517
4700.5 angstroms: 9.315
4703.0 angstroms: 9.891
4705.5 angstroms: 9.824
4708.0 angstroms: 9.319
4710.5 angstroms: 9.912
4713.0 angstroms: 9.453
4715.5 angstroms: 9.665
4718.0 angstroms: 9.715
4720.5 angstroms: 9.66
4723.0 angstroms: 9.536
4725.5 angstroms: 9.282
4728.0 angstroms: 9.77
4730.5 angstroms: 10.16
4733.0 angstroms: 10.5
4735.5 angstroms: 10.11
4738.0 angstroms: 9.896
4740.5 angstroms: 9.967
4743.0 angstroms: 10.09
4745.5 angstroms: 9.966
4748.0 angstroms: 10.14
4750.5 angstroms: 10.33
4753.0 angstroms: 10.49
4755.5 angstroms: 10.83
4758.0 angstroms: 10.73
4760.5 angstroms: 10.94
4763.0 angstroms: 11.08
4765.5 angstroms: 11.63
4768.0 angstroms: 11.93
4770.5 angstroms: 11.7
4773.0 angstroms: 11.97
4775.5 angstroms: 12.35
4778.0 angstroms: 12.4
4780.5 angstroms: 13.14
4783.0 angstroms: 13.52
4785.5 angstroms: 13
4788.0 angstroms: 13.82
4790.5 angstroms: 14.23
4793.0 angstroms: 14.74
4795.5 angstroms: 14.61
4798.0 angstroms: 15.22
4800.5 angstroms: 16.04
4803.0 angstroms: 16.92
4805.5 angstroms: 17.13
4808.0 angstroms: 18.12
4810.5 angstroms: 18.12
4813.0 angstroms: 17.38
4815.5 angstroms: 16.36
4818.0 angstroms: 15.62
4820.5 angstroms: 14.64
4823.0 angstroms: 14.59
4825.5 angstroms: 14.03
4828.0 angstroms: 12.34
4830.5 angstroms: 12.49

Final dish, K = 4.4 angstroms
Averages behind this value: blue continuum 9.96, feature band 11.1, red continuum 16.8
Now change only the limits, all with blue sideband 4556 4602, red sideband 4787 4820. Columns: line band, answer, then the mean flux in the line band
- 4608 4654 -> 8.2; 8.61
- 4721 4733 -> 3.4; 9.77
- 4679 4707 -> 6.4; 9.63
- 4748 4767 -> 4.9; 10.8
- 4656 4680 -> 5.3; 9.11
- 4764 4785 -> 3.8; 12.3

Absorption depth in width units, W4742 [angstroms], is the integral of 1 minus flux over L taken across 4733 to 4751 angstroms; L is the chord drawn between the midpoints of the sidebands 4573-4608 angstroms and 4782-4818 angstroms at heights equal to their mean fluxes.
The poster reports 4.8 angstroms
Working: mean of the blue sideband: 8.77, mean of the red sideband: 15.7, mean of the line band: 10.1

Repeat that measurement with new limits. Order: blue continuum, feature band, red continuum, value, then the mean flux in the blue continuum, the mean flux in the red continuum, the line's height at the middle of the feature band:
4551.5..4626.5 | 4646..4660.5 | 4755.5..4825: 2.5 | 8.85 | 14.1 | 10.5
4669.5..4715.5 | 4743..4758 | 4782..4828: 2.6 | 9.59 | 15.4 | 12.6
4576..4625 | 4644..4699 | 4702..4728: 0.5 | 8.8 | 9.63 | 9.31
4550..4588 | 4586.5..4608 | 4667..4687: 0.6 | 8.88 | 9.45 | 9.03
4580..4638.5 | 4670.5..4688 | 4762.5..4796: 1.6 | 8.69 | 12.9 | 10.4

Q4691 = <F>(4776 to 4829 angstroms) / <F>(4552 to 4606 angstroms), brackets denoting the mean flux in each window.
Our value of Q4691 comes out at 1.70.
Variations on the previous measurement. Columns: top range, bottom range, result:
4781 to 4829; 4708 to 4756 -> 1.54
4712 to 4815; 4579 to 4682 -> 1.39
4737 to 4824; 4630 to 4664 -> 1.56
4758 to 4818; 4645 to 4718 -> 1.51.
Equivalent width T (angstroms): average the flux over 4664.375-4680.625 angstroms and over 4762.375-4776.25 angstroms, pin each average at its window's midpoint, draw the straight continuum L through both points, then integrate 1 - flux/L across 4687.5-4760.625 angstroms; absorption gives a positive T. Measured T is 4.95 angstroms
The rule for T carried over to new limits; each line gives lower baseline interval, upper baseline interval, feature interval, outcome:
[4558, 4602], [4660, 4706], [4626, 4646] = 1.93 angstroms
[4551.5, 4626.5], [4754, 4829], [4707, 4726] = 3.92 angstroms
